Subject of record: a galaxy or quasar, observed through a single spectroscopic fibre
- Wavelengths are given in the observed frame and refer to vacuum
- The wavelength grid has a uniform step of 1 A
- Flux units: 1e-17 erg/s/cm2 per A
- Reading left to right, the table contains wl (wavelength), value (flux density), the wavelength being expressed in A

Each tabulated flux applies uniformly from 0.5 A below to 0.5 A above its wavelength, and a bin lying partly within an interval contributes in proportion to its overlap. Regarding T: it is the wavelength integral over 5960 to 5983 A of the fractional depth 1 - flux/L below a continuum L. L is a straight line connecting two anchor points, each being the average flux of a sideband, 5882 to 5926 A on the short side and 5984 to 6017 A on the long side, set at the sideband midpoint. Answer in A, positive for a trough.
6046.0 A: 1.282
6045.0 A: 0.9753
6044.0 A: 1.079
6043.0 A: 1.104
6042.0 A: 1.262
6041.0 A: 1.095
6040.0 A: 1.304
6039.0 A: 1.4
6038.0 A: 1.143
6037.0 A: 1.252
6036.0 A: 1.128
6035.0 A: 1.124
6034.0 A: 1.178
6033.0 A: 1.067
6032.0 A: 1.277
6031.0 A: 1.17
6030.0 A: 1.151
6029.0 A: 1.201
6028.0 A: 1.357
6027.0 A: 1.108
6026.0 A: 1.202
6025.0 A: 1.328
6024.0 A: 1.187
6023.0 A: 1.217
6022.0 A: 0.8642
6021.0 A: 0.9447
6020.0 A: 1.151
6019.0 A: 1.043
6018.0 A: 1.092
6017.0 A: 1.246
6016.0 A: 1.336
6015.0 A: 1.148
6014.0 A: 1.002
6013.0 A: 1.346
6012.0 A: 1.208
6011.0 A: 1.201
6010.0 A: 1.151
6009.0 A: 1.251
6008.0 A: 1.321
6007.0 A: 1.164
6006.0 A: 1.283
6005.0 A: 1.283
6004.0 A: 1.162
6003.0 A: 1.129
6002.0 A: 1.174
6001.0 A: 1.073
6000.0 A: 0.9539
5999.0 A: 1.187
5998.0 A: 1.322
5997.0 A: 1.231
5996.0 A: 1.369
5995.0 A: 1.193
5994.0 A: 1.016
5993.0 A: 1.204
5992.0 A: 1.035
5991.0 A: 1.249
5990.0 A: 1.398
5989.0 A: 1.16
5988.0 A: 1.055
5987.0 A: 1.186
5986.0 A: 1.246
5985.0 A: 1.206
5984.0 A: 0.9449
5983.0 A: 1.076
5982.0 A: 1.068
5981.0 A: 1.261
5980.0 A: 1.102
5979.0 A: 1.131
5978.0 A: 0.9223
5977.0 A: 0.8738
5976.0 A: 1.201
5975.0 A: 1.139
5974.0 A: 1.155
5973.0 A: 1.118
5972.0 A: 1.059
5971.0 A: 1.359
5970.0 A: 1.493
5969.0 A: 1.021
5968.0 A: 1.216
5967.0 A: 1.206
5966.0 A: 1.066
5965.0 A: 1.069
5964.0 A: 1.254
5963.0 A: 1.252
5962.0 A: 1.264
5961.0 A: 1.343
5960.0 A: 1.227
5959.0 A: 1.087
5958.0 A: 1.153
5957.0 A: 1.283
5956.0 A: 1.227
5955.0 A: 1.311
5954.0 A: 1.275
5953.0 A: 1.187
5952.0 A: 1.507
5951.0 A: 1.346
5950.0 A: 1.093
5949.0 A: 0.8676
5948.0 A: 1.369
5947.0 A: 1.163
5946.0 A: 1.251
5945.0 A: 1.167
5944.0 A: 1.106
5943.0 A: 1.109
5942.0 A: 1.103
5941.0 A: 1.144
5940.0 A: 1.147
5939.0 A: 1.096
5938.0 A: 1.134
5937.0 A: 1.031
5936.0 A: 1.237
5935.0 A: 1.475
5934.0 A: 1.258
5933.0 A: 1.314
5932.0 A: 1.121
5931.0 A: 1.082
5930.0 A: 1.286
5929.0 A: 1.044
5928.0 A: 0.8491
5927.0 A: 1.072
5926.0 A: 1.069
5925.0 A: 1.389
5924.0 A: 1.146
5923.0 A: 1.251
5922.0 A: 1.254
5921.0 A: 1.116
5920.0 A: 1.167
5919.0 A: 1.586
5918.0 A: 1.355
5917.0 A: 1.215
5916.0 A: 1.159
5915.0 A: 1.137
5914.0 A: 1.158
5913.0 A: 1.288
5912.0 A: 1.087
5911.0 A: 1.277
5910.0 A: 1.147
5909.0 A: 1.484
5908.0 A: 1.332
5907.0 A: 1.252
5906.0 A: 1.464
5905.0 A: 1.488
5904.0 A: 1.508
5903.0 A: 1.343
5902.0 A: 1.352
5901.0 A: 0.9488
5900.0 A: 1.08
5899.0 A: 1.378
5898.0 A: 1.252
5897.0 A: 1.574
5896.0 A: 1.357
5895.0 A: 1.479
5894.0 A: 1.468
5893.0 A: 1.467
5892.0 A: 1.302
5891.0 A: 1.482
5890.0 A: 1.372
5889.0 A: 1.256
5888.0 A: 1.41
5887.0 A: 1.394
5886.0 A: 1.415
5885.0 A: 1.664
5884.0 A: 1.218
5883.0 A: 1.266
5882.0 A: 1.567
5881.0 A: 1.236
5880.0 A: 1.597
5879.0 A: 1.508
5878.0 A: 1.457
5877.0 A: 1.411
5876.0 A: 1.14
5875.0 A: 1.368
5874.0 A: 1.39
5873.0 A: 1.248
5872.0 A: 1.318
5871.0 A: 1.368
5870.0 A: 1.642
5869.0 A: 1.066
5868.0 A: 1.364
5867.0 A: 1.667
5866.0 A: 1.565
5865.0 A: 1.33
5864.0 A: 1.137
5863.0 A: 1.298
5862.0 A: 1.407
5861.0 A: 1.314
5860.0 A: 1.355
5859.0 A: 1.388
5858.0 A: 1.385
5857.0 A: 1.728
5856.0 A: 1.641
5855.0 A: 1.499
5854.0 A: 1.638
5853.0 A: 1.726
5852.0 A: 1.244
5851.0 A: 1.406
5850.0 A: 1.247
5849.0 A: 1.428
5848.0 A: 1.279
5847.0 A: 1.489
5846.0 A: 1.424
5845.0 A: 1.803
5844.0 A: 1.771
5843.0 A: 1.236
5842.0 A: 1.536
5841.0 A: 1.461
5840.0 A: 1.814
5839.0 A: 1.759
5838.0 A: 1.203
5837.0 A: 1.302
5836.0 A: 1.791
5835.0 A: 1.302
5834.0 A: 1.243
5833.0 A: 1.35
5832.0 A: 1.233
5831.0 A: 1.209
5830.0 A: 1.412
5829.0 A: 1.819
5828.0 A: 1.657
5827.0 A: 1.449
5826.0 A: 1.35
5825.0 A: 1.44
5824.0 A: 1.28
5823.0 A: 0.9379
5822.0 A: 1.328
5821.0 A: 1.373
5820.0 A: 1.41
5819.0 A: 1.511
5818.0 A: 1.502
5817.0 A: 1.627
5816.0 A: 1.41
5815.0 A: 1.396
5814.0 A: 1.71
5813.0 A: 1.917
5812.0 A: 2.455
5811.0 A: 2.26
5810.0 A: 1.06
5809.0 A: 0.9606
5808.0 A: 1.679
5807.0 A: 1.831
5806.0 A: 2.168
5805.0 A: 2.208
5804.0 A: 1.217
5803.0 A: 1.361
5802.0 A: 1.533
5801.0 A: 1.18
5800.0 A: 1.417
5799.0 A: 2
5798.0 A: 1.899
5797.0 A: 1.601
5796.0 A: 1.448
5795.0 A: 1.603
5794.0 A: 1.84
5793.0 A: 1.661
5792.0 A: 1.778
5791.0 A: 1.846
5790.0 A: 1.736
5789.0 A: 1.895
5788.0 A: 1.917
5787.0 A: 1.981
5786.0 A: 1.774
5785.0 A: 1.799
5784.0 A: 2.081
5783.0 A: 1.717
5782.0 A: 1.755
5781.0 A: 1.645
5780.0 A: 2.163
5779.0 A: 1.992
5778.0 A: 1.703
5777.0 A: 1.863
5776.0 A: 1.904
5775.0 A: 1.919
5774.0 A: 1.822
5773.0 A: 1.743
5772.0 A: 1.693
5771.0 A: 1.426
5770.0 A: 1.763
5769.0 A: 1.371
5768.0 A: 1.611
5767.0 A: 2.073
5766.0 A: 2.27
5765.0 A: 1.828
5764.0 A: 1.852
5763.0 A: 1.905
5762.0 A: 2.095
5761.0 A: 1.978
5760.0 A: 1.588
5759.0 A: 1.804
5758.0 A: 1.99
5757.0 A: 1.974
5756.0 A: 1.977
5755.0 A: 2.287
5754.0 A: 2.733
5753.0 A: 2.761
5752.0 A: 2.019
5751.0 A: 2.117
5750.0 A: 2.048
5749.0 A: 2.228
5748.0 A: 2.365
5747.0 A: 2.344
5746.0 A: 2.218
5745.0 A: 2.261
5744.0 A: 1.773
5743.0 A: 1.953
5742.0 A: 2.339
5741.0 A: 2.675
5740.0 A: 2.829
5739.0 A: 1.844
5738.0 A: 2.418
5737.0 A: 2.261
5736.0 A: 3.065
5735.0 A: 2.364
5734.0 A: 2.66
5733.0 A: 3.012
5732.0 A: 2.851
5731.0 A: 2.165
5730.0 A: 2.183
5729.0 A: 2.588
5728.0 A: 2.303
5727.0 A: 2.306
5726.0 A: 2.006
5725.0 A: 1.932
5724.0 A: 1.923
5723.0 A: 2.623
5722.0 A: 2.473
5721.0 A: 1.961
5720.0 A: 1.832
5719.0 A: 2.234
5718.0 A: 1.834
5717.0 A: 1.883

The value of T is 1.3 A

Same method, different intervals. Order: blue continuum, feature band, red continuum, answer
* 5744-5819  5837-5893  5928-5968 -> 3.2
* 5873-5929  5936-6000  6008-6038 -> 3.2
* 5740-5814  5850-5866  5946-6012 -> 1.8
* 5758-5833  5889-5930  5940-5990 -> 2.0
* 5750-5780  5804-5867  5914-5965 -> 5.4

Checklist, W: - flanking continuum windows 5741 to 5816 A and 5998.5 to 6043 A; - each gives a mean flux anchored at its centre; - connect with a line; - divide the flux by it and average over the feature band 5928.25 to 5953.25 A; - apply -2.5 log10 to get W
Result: 0.19 mag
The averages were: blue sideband 1.87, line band 1.18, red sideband 1.18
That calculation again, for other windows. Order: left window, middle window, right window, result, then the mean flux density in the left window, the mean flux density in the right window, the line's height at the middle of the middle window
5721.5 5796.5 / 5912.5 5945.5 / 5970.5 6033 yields 0.21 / 2.06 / 1.16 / 1.43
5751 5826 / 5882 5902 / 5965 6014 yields 0.07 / 1.76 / 1.17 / 1.45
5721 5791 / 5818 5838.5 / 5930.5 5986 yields 0.26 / 2.09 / 1.18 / 1.76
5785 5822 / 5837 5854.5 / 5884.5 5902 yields 0.03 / 1.67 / 1.37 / 1.53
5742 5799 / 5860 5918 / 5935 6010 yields 0.10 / 1.92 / 1.18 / 1.49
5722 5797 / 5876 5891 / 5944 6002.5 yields 0.10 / 2.06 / 1.18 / 1.55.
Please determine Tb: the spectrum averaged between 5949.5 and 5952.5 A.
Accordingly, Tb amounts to 1.32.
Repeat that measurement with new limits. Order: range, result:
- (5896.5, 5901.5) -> 1.25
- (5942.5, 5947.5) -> 1.16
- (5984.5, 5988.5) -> 1.17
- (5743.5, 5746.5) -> 2.08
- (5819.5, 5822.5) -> 1.37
